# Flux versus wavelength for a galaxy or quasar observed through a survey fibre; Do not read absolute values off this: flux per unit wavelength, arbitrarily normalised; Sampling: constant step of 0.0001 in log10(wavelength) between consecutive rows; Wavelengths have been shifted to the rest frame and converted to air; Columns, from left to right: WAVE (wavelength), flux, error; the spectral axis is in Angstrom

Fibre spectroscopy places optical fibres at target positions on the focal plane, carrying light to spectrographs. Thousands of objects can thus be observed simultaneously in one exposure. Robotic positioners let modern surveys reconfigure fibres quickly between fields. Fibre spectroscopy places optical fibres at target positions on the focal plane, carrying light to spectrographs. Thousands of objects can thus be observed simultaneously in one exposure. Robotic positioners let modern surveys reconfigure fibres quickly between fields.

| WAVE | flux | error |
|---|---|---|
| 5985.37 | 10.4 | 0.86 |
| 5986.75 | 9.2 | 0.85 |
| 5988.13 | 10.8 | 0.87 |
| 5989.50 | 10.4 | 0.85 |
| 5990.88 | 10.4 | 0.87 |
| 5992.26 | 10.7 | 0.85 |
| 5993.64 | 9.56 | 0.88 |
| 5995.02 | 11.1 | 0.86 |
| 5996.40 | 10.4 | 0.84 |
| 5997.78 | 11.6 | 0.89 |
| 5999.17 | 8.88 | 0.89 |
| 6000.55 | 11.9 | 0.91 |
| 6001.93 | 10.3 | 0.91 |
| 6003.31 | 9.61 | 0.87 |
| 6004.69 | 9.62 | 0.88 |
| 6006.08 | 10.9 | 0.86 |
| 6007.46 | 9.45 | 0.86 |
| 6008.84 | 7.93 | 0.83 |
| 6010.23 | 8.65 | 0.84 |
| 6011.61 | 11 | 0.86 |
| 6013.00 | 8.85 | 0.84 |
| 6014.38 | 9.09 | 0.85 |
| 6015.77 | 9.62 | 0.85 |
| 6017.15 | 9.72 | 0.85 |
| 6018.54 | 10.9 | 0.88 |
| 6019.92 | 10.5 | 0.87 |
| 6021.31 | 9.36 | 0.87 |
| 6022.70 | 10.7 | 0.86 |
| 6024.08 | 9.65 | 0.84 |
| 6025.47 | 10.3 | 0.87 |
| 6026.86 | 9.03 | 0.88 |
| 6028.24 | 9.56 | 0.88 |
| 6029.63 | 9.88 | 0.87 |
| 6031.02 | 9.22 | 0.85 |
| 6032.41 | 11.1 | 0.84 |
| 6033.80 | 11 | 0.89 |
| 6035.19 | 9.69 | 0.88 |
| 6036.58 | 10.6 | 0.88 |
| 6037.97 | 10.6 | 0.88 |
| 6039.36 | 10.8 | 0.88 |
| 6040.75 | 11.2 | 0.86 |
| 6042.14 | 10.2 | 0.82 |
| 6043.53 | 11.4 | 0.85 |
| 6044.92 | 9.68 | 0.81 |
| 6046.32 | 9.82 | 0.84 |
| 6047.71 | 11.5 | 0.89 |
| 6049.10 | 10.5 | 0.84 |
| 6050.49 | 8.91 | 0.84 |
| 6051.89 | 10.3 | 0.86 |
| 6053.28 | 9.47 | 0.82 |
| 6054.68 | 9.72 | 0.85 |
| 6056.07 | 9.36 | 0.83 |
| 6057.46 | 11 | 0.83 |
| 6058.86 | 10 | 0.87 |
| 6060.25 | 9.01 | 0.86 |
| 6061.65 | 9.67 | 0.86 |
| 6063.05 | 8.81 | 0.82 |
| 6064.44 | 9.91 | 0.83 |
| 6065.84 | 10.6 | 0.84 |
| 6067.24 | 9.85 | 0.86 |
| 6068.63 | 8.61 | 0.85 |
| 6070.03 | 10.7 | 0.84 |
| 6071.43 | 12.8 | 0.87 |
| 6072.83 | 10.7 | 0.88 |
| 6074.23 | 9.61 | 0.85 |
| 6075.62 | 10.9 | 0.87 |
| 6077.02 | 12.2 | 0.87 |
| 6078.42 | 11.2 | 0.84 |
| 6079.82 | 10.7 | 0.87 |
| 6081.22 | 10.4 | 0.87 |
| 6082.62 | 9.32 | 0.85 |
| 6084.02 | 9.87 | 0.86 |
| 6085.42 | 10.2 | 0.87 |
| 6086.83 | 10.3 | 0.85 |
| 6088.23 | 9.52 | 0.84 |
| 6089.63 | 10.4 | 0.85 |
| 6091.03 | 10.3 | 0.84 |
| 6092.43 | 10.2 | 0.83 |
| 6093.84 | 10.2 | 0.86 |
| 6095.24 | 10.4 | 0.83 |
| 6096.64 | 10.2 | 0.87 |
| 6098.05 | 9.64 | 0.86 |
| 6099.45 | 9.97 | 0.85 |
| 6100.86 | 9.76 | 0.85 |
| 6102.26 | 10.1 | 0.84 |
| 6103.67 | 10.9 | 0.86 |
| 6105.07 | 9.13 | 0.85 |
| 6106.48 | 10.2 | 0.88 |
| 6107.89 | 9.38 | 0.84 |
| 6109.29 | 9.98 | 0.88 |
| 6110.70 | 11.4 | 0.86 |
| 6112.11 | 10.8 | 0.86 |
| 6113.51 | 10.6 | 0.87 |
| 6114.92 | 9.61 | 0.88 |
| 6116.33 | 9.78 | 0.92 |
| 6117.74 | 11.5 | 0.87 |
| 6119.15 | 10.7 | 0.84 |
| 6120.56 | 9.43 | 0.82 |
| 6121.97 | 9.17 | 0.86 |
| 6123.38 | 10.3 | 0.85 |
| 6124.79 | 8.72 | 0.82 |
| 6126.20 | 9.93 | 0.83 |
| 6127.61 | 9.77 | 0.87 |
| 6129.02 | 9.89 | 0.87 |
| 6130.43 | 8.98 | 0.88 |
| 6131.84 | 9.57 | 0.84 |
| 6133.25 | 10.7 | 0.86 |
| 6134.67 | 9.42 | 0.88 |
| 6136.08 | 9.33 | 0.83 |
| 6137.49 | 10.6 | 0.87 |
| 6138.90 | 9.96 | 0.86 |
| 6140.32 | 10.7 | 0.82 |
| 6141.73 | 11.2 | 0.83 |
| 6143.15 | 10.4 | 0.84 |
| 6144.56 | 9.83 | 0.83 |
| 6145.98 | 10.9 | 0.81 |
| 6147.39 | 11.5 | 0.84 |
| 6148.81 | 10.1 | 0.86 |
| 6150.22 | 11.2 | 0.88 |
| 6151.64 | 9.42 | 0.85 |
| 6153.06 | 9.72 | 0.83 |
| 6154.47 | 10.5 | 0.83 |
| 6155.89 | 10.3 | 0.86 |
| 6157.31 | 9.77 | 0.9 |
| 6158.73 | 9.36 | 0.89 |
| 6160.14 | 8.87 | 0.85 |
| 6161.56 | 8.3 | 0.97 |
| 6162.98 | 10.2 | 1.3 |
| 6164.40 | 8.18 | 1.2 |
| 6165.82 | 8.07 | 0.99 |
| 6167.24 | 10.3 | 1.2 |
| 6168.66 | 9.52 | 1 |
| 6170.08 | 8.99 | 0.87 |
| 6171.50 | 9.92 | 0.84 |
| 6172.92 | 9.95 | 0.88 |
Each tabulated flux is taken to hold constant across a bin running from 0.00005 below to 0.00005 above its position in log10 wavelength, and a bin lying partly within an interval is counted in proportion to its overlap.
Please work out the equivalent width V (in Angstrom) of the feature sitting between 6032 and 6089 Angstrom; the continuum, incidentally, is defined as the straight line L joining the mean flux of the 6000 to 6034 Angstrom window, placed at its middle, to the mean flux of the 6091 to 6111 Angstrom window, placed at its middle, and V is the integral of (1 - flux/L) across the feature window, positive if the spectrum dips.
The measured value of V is -1.7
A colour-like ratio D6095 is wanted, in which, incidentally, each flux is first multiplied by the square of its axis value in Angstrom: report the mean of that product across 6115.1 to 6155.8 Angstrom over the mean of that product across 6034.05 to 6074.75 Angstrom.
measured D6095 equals 1.02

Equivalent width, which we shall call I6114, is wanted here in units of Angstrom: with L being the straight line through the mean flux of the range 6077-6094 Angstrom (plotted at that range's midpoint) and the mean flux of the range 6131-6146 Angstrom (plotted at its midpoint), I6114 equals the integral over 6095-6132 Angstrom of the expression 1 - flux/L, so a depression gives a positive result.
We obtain 0.9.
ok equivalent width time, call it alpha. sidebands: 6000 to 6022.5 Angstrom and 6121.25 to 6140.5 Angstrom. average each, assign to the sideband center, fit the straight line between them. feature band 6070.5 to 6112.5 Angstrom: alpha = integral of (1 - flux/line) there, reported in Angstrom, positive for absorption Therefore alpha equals -2.4 Angstrom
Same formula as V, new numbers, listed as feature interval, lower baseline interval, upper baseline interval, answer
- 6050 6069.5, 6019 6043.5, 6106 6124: 1.06 Angstrom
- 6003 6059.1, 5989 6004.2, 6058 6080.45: 2.00 Angstrom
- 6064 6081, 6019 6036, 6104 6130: -1.08 Angstrom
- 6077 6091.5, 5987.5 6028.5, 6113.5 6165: -0.49 Angstrom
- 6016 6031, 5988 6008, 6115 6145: 0.56 Angstrom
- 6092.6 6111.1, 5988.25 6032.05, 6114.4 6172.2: -0.33 Angstrom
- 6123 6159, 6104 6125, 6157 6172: -1.77 Angstrom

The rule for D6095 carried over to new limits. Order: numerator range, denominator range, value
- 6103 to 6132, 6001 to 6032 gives 1.06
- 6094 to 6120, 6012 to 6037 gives 1.06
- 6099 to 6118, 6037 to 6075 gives 1.02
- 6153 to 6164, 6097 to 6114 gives 0.96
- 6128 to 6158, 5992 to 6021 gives 1.07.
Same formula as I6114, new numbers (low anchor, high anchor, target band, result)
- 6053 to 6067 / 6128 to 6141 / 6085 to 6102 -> -0.46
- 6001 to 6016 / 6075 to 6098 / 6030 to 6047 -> -0.94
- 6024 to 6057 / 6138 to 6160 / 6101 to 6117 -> 0.13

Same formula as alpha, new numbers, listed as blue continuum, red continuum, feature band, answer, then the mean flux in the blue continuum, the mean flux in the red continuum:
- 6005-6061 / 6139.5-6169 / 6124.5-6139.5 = 0.3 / 10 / 9.92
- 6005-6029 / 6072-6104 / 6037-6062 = -0.5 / 9.72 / 10.3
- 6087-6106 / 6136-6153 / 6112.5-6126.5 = 0.3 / 10.1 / 10.4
